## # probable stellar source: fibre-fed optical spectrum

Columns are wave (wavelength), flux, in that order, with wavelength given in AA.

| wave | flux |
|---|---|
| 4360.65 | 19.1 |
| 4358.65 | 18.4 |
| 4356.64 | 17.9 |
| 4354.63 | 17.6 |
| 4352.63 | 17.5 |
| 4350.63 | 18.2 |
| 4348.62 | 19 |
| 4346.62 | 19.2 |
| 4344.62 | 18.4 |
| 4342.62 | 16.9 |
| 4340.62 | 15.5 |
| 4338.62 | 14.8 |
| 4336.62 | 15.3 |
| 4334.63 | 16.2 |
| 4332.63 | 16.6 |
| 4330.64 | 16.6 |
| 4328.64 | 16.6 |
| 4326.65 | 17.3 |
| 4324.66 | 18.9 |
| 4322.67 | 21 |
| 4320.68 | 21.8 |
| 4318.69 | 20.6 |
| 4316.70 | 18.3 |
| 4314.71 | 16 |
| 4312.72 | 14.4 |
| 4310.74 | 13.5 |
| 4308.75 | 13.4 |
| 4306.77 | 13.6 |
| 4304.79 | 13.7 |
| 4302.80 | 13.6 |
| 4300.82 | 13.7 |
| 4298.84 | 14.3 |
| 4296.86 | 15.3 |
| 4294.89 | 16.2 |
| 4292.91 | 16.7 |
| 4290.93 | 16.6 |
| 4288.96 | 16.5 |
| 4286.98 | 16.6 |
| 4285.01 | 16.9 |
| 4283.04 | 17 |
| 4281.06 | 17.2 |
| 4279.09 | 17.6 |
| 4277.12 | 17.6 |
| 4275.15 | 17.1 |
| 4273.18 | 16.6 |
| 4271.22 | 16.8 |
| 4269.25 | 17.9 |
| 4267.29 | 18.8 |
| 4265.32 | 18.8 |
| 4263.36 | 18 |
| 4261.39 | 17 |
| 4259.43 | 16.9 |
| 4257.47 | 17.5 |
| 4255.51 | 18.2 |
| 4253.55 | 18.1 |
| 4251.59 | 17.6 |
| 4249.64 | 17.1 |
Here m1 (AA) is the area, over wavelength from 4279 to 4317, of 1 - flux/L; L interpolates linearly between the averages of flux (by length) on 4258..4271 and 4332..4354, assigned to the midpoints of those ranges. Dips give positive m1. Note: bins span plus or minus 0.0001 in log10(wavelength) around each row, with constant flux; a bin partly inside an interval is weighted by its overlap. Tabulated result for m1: 4.5 AA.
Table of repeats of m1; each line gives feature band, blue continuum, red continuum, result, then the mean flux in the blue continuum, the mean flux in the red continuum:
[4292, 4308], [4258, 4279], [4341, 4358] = 2.8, 17.6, 18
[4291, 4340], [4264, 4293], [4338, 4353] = 3.4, 17.3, 17.5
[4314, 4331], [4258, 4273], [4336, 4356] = -1.3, 17.7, 17.3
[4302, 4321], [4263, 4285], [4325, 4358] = 1.8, 17.5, 17.2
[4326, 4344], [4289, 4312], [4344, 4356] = 1.0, 14.7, 18.3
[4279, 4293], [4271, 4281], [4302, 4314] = -0.7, 17.2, 13.8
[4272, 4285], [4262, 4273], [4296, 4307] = -0.4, 17.9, 14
